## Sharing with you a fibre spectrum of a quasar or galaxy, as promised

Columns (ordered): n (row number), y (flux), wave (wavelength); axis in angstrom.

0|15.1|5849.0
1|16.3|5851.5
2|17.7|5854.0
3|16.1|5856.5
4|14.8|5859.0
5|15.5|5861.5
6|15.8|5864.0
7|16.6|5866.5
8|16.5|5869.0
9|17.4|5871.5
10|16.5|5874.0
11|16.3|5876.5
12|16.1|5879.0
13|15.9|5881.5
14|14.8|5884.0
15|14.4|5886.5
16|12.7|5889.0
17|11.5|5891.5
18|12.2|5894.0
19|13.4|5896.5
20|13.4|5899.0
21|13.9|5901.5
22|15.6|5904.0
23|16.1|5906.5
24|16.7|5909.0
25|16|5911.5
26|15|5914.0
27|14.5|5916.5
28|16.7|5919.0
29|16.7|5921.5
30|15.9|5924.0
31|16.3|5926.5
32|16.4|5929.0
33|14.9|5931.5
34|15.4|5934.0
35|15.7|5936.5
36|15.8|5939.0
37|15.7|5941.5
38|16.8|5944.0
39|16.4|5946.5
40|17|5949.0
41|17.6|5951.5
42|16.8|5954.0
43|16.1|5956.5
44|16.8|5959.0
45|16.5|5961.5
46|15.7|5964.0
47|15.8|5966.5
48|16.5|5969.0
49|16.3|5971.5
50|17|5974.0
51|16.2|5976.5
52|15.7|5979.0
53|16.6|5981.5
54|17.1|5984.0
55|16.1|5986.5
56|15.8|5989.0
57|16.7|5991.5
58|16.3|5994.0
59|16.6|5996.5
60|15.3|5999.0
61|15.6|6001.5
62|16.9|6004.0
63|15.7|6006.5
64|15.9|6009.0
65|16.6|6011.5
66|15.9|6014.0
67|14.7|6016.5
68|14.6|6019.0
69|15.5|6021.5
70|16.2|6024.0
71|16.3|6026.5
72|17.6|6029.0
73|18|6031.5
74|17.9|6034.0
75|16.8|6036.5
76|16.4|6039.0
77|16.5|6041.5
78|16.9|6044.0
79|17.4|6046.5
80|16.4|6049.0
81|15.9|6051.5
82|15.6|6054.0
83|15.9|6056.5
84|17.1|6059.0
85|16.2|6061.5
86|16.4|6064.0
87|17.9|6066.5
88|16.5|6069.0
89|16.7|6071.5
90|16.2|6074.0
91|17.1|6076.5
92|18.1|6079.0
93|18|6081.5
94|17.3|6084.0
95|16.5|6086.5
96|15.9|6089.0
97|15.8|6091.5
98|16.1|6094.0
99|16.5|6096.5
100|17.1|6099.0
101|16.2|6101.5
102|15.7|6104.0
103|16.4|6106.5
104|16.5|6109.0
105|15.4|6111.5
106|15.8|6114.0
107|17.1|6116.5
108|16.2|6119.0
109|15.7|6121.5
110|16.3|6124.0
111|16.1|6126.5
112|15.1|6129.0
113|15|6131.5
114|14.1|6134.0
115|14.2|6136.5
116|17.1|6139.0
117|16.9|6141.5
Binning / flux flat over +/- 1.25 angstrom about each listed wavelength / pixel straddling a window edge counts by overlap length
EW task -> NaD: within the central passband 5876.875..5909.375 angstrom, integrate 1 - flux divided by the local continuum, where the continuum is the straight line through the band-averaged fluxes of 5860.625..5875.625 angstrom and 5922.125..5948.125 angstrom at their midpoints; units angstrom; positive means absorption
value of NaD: 3.78 angstrom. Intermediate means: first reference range 16.4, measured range 14.4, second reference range 16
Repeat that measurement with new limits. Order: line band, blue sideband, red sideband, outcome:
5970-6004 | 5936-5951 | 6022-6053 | 0.6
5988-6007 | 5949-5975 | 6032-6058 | 0.5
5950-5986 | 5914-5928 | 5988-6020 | -1.3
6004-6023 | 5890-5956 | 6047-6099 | 0.6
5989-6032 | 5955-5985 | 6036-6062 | 0.8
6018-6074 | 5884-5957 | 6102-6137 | -3.6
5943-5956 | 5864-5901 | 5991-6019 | -1.2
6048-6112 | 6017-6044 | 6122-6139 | -2.4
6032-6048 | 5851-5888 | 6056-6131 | -0.7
